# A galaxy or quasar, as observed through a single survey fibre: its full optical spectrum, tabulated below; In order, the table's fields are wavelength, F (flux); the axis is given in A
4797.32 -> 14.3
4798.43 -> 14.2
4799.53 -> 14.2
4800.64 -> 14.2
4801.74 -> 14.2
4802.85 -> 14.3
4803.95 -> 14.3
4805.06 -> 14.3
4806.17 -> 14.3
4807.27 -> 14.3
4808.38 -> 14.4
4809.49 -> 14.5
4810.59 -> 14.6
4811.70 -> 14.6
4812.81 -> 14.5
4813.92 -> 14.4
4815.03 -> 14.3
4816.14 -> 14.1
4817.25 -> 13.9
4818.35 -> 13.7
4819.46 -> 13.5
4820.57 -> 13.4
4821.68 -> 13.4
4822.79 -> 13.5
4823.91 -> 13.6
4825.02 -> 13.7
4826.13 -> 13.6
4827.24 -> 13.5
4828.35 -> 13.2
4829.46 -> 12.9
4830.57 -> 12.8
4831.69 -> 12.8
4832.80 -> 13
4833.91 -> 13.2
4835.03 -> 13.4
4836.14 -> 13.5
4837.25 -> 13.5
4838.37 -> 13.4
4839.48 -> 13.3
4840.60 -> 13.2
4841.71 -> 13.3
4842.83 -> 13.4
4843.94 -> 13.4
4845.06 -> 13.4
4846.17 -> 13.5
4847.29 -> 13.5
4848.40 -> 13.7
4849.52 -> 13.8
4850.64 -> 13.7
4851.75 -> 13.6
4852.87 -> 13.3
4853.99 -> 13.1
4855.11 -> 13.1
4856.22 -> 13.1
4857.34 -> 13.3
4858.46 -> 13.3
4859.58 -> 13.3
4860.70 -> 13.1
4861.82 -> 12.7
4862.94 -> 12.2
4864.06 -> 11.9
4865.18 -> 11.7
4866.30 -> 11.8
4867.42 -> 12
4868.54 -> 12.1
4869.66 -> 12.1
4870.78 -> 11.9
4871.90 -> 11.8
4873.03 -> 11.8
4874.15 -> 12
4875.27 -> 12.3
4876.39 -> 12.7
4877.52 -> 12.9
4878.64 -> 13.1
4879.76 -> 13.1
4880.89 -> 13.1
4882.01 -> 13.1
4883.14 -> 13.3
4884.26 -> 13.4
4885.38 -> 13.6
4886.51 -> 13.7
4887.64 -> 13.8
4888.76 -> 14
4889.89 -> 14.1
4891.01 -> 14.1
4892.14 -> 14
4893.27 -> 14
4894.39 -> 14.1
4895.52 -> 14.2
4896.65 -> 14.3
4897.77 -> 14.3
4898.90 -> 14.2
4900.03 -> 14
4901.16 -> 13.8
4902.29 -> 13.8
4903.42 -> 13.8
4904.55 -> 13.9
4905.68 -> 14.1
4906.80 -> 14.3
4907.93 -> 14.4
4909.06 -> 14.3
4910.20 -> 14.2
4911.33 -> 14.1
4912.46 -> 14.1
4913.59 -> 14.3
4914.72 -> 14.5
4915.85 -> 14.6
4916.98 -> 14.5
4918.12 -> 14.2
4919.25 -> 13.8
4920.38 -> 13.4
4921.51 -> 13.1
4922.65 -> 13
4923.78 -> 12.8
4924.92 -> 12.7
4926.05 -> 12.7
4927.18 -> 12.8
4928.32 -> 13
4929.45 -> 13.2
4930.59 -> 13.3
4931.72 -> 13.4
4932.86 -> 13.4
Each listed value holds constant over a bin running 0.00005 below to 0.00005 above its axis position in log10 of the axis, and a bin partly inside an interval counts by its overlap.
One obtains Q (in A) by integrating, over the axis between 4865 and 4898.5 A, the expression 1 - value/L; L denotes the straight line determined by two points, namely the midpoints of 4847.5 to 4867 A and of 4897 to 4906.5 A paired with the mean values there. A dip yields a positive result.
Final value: 1.1 A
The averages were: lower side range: 13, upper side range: 14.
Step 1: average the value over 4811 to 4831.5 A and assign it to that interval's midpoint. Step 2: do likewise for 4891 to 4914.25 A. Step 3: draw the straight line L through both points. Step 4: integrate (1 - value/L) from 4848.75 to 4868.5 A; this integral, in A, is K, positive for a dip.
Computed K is 1.44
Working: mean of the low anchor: 13.7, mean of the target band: 12.9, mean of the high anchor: 14.1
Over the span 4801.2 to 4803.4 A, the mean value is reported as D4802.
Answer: 14.2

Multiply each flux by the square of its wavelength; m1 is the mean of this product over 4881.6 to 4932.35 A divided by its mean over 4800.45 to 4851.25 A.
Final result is 1.0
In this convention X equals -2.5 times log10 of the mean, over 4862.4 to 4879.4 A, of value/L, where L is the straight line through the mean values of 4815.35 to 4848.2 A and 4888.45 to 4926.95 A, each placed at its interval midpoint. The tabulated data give 0.13 mag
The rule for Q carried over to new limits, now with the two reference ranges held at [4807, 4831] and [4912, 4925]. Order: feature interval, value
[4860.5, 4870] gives 1.15 A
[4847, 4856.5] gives 0.26 A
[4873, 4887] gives 0.85 A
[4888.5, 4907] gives -0.35 A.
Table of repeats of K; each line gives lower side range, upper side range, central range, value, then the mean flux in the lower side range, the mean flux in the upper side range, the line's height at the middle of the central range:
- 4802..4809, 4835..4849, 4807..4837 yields 0.4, 14.3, 13.4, 13.9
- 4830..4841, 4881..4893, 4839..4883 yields 1.9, 13.2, 13.7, 13.4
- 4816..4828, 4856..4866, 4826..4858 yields -0.5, 13.6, 12.7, 13.1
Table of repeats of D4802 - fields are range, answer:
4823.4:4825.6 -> 13.7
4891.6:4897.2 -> 14.1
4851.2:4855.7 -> 13.3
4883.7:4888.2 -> 13.6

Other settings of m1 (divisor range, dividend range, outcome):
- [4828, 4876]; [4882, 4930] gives 1.09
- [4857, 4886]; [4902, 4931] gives 1.11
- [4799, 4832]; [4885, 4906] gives 1.04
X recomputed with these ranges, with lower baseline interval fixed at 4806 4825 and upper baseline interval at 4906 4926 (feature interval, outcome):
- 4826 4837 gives 0.07 mag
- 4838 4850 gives 0.04 mag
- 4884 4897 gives 0.00 mag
